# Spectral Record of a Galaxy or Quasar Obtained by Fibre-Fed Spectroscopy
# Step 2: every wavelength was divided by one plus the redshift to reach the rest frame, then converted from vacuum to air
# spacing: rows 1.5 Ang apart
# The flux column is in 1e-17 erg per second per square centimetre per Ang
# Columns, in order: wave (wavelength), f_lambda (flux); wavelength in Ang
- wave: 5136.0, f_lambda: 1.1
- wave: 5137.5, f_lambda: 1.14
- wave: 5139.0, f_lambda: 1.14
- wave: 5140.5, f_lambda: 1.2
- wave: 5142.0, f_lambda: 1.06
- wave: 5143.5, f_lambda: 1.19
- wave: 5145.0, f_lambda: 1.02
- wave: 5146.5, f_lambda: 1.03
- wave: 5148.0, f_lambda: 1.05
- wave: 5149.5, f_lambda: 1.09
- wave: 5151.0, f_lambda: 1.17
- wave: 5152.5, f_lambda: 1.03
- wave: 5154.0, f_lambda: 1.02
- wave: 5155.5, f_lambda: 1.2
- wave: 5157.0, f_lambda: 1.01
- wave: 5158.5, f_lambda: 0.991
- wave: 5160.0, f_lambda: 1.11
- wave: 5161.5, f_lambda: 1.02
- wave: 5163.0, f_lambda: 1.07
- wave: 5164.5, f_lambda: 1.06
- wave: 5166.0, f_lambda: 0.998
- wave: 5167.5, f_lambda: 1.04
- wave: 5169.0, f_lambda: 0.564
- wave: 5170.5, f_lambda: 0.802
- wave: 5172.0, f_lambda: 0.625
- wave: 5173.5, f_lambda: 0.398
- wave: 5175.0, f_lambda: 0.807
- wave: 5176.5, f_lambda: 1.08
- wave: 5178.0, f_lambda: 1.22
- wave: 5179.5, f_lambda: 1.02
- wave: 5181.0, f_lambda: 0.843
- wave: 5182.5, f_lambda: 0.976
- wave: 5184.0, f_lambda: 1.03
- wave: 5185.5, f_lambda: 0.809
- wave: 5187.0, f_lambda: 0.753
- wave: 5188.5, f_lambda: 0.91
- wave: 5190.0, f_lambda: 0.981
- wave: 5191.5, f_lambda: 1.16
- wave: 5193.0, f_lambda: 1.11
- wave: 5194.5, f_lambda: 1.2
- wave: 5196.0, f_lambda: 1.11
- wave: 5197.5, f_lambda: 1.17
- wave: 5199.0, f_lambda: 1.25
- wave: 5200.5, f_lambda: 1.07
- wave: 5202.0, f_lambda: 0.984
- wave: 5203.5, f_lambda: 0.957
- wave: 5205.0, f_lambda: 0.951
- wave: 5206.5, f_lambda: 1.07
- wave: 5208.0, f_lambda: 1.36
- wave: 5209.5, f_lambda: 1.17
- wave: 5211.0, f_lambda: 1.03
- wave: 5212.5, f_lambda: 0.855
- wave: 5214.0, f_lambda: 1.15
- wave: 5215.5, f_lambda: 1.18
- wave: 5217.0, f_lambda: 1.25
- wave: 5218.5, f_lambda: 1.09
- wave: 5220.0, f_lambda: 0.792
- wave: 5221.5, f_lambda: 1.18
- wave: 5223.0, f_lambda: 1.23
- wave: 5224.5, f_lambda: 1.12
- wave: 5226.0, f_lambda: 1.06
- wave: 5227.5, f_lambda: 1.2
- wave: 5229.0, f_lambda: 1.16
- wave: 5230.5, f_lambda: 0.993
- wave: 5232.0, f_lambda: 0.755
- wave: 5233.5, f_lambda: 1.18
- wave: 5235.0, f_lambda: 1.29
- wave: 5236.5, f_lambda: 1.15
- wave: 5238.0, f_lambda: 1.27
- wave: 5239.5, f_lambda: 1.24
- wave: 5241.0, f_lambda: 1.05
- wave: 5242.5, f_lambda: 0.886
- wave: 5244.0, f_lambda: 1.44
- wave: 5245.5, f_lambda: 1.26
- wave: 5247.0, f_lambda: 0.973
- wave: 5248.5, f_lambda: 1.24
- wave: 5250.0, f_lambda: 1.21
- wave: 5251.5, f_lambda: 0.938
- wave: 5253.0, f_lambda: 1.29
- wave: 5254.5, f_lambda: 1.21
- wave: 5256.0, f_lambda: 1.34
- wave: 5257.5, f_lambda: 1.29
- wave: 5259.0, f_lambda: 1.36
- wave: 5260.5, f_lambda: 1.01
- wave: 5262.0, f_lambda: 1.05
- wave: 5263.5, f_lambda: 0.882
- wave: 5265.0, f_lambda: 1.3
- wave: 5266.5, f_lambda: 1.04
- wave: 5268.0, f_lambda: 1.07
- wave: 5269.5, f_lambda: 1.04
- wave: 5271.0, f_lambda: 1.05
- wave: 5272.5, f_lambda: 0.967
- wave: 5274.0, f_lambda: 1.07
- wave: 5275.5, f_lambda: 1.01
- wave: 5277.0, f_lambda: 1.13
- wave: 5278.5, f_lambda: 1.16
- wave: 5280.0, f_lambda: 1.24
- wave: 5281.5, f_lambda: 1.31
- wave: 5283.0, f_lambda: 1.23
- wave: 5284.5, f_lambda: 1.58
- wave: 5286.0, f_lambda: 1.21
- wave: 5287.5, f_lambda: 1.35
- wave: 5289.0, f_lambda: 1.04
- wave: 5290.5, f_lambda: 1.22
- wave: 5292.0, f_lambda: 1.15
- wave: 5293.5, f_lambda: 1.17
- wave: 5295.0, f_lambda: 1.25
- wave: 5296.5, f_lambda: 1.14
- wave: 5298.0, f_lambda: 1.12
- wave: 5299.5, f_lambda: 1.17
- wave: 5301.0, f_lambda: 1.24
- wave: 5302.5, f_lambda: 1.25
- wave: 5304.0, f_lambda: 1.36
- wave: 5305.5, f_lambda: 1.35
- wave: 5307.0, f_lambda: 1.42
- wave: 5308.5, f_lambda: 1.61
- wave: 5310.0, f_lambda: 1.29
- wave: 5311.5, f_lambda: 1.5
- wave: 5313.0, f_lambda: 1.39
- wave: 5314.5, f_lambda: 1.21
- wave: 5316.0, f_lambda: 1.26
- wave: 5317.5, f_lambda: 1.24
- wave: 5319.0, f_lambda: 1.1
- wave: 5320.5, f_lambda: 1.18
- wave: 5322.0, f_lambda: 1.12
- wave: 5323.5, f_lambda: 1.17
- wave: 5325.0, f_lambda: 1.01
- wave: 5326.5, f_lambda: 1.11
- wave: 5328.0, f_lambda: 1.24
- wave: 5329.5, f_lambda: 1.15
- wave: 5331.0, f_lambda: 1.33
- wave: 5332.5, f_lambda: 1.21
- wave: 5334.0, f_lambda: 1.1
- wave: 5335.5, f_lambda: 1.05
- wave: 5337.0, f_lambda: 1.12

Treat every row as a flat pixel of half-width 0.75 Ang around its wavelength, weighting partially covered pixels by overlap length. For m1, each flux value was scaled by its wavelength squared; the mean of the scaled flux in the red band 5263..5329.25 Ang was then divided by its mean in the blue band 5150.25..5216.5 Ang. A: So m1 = 1.25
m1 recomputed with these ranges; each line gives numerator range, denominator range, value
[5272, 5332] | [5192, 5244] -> 1.14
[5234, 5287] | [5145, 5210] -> 1.20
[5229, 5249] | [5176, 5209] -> 1.10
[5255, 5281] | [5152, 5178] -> 1.24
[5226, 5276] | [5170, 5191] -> 1.32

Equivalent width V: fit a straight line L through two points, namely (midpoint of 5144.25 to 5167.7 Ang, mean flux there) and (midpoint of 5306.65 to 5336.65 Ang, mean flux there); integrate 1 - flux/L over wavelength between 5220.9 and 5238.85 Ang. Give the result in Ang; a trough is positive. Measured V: 0.0 Ang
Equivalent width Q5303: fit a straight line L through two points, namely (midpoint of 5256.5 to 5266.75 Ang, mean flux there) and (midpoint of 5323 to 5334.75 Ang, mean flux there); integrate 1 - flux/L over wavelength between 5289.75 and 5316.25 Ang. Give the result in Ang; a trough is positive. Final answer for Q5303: -2.9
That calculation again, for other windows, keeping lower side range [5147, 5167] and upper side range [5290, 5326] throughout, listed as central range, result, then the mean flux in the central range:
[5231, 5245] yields 0.3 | 1.14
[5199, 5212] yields 0.5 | 1.08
